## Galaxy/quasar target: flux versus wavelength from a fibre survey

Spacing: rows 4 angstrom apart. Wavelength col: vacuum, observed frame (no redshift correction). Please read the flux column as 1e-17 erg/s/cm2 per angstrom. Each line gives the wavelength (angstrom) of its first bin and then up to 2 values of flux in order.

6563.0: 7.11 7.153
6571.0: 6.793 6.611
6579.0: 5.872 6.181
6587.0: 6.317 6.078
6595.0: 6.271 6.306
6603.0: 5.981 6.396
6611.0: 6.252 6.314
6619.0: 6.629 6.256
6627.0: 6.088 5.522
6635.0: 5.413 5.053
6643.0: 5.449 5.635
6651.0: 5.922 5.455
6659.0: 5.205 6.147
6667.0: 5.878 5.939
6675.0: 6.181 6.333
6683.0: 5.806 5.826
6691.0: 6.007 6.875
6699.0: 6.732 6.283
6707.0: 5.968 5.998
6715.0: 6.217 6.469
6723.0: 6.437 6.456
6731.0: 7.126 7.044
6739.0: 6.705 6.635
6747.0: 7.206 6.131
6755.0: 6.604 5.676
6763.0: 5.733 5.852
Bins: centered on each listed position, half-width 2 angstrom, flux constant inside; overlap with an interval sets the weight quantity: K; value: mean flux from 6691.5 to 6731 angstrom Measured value 6.41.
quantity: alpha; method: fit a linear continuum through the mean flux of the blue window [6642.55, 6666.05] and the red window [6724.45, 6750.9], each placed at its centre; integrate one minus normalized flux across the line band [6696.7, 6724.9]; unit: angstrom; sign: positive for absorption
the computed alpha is 0.5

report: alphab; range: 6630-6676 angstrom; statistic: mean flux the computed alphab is 5.64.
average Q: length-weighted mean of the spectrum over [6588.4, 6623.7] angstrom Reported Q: 6.28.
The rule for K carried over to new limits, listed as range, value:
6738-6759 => 6.56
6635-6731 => 6.02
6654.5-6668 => 5.68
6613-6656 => 5.8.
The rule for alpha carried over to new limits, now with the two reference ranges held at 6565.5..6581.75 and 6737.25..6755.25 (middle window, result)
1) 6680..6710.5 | 2.0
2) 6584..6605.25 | 1.3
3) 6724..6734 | -0.2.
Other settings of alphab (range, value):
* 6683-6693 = 5.89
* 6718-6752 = 6.71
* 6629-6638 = 5.42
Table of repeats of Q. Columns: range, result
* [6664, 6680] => 6.07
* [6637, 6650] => 5.42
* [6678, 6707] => 6.24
